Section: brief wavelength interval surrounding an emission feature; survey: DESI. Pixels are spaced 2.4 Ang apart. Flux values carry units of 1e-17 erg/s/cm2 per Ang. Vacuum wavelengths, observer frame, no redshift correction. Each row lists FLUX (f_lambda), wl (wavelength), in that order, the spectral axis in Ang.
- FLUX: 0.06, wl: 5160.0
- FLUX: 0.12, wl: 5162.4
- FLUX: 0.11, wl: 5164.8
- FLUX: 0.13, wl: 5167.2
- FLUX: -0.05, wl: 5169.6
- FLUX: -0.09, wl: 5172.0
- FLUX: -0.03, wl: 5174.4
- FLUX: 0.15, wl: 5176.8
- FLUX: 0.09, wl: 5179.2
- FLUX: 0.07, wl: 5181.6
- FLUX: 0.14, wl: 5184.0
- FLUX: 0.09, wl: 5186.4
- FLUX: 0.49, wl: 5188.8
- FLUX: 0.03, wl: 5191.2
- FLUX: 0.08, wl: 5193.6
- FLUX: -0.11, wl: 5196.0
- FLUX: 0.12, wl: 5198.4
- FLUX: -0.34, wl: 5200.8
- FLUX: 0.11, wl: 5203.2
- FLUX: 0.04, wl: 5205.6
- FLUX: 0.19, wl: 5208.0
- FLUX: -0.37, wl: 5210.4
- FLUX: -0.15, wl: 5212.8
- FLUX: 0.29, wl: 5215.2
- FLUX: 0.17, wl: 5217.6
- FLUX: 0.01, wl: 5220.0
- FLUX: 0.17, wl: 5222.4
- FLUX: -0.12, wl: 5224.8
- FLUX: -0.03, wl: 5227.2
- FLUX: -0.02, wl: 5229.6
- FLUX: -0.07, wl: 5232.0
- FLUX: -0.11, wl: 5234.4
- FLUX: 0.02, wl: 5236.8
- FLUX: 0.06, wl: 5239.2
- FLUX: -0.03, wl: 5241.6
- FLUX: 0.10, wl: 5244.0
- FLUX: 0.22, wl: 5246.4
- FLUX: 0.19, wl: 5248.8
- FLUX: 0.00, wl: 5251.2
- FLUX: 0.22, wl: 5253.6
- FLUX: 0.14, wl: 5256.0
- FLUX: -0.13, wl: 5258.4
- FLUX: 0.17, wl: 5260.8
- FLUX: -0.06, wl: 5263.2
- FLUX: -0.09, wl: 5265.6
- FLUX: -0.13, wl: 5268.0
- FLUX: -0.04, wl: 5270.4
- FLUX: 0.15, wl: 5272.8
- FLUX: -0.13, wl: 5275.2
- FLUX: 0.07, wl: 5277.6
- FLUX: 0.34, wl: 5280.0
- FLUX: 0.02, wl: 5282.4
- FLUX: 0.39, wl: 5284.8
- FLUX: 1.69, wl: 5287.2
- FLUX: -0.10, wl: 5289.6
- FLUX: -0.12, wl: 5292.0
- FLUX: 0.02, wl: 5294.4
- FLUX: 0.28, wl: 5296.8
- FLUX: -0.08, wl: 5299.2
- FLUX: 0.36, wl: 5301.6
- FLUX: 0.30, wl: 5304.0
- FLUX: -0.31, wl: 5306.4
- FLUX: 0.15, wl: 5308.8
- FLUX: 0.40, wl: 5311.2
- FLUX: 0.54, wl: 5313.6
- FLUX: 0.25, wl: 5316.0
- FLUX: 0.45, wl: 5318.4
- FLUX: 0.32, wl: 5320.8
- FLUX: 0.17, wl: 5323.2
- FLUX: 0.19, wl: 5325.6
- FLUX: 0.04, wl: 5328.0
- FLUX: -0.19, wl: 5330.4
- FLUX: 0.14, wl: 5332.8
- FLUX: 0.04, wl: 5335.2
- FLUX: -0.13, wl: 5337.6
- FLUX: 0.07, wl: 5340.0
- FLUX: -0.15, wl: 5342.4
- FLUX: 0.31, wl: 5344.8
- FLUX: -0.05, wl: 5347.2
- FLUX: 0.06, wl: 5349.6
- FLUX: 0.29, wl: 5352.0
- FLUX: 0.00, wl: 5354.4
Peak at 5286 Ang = Hgamma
